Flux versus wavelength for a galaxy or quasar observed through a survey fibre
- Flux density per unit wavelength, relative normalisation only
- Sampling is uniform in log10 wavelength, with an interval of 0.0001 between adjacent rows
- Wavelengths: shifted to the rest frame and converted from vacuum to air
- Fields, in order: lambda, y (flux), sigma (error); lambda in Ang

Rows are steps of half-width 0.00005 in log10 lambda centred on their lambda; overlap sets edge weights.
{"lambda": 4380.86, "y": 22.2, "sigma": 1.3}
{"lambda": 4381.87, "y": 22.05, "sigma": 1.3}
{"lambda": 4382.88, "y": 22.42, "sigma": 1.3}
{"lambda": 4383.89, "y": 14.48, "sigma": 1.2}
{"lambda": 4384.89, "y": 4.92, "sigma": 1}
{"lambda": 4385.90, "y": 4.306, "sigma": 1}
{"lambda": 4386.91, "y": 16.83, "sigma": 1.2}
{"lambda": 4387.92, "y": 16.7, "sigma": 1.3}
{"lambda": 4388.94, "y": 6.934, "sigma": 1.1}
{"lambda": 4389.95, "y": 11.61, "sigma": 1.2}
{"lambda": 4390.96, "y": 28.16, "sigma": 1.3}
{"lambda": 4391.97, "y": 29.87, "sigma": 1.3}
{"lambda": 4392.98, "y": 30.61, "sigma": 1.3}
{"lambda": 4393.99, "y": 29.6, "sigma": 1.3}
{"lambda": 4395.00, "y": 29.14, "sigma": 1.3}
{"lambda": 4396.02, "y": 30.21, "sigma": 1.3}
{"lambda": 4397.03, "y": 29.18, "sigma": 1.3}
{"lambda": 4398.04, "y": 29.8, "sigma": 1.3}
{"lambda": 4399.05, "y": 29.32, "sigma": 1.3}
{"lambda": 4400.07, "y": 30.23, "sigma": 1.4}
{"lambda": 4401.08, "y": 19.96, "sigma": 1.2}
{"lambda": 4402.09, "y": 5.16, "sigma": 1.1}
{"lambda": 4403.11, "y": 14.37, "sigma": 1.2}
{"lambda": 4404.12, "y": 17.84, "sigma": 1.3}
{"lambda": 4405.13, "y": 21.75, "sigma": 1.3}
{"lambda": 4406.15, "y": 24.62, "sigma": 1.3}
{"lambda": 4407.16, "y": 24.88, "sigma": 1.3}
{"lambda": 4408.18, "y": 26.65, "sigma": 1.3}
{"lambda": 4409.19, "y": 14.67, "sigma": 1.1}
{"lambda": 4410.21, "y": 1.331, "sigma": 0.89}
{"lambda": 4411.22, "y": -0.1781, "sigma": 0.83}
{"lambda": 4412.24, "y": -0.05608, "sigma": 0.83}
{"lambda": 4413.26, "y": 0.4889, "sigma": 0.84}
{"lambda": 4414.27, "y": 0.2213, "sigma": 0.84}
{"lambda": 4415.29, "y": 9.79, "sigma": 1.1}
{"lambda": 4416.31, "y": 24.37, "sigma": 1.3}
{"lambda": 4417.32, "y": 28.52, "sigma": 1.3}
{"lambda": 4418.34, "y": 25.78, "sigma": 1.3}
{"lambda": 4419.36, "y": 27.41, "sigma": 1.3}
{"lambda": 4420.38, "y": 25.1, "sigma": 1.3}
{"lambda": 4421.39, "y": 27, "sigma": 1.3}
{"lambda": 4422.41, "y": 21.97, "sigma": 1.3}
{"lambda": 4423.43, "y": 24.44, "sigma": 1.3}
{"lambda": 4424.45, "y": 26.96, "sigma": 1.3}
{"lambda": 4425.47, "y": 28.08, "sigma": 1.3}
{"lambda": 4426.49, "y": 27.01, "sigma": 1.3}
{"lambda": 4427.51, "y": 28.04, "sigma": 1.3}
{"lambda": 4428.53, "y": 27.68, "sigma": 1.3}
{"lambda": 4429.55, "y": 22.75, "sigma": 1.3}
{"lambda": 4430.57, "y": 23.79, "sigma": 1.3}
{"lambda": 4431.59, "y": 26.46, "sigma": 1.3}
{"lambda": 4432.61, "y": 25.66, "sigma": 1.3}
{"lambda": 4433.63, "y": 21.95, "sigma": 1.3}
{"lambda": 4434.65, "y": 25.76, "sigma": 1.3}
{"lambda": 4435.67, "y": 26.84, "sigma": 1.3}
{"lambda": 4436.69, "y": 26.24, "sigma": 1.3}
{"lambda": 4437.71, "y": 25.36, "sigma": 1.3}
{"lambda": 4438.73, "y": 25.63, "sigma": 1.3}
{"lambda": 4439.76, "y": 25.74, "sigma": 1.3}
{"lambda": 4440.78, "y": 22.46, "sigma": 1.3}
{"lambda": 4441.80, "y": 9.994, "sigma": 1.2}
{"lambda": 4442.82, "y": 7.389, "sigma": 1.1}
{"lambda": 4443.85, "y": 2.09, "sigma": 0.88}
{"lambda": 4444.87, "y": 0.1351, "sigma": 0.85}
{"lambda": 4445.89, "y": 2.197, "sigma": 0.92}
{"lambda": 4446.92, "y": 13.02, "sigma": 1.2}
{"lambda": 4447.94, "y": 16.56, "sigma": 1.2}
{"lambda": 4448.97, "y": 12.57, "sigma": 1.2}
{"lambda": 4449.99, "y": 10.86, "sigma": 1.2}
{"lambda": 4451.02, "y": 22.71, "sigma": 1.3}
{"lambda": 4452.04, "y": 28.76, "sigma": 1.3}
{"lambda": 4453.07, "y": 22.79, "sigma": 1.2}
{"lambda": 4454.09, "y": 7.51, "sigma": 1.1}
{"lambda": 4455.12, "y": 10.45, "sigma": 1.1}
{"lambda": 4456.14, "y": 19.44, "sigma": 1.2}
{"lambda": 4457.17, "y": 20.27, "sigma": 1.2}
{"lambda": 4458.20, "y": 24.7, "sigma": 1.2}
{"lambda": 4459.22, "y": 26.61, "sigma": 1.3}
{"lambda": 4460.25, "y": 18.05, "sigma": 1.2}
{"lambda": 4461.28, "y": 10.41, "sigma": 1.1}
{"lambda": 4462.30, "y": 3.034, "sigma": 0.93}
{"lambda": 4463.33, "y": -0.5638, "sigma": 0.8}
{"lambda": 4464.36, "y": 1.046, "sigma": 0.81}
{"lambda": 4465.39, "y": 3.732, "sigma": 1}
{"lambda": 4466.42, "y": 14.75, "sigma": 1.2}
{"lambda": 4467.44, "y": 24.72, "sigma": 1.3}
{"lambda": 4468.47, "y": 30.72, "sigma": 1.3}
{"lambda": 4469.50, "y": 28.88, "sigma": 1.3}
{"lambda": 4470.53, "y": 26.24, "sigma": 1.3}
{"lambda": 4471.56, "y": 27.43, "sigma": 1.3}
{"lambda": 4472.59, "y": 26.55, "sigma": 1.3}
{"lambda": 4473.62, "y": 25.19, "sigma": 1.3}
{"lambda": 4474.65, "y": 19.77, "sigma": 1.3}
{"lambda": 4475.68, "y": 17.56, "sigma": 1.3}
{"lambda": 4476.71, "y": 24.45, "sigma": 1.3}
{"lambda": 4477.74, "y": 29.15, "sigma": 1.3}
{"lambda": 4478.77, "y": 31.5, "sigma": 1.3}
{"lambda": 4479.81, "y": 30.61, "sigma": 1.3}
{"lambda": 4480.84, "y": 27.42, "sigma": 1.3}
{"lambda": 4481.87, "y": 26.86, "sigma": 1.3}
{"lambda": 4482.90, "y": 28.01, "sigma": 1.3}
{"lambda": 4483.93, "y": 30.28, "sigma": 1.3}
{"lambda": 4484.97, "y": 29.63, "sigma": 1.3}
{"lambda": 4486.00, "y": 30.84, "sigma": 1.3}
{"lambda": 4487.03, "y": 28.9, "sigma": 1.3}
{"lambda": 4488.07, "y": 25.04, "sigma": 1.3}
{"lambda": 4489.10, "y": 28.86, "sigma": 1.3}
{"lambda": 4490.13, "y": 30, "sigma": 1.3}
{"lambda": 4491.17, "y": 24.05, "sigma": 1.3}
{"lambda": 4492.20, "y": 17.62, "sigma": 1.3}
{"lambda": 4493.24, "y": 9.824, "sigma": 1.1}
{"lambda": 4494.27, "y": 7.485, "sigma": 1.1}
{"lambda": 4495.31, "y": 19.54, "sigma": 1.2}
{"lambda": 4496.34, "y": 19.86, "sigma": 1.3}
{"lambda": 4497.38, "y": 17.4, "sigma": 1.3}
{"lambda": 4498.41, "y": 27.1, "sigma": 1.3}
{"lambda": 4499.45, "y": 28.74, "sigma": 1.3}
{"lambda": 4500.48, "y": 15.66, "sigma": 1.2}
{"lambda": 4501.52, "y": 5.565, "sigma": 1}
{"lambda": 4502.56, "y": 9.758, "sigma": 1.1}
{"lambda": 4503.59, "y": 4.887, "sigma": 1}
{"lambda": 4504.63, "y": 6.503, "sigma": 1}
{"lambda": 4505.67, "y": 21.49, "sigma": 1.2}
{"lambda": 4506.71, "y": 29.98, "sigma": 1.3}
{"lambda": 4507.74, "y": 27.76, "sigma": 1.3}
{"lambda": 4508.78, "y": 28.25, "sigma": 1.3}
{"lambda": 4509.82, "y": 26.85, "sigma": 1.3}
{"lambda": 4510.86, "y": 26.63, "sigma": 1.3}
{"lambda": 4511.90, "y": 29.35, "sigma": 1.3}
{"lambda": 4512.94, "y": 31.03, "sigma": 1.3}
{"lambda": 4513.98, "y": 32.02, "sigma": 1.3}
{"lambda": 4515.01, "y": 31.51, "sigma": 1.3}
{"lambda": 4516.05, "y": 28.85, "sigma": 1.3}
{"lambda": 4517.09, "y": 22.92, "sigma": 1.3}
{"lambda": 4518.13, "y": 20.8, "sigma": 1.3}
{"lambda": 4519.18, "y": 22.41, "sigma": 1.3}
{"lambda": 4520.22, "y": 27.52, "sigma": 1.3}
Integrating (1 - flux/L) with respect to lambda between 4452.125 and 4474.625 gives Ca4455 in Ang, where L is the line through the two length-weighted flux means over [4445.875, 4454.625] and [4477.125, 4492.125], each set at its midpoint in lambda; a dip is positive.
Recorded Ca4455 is 3.0 Ang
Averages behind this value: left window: 15.9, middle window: 18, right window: 28.3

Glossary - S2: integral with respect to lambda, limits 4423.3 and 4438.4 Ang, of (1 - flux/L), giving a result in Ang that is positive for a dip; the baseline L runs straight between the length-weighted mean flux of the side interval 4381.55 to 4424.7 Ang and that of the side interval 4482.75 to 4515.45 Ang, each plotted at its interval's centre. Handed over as -4.2 Ang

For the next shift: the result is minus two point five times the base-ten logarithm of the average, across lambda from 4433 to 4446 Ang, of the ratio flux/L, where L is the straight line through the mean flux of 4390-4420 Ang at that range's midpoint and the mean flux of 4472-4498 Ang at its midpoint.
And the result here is 0.23 mag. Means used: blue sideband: 20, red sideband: 24.3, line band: 17.6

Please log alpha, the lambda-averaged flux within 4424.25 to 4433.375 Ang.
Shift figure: 26.1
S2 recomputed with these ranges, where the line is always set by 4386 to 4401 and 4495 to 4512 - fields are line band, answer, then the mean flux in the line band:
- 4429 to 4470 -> 9.0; 17.3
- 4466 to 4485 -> -4.6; 26.3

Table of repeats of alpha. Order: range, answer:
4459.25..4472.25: 16.3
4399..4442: 20.7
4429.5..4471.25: 17.5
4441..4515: 19.9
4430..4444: 21.6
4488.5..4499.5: 20.7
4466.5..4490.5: 27.1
